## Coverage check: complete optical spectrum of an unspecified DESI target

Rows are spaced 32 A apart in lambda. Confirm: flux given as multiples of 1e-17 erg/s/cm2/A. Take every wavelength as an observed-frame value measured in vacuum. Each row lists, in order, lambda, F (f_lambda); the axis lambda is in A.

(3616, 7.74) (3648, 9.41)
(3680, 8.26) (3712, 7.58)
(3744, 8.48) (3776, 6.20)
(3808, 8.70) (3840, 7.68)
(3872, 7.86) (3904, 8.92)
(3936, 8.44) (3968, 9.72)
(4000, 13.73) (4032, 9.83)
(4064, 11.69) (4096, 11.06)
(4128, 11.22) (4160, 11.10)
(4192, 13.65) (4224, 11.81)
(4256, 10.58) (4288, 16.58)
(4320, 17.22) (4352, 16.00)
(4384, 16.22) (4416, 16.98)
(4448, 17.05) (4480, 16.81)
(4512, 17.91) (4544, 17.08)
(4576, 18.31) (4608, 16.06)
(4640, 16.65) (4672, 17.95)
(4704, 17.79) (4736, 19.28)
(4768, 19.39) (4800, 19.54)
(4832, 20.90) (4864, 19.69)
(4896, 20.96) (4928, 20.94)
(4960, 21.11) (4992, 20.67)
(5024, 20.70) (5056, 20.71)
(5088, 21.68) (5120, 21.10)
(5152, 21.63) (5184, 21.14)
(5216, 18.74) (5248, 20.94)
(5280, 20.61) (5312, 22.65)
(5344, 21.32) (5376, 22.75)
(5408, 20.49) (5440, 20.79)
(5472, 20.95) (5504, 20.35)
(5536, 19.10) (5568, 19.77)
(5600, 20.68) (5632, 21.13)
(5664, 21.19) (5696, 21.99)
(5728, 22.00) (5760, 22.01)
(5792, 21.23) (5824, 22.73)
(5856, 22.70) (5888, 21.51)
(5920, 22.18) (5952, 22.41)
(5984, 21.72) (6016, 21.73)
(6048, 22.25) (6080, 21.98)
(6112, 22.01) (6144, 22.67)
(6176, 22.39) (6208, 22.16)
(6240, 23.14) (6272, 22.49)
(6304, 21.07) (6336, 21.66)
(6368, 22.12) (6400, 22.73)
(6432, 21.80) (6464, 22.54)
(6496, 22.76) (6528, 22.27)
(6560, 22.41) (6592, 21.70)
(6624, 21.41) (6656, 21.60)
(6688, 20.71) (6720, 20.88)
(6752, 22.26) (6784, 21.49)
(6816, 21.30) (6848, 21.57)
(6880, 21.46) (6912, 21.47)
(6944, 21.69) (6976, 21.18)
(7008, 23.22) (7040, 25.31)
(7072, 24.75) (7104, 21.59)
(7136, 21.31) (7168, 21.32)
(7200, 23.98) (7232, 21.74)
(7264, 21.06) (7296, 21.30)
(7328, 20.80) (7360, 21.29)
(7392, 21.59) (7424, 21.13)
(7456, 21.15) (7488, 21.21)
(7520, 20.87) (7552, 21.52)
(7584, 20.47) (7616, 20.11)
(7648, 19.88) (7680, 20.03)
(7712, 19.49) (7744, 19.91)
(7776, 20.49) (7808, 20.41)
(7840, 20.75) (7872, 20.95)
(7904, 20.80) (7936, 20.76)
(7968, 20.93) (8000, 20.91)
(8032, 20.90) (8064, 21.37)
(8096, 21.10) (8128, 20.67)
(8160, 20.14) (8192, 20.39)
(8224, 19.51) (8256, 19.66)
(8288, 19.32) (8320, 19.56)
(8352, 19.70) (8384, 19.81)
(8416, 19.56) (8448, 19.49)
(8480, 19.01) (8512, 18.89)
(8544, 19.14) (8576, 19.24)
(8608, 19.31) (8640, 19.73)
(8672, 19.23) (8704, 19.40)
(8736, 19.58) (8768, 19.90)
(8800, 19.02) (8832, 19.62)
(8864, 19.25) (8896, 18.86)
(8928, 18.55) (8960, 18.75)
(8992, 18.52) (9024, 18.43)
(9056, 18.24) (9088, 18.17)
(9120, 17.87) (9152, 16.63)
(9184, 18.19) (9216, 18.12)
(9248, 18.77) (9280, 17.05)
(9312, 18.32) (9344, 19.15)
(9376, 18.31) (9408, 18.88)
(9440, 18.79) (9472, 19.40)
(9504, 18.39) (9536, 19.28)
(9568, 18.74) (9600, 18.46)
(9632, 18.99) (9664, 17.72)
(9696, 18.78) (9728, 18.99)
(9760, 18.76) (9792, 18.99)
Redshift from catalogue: 0.07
